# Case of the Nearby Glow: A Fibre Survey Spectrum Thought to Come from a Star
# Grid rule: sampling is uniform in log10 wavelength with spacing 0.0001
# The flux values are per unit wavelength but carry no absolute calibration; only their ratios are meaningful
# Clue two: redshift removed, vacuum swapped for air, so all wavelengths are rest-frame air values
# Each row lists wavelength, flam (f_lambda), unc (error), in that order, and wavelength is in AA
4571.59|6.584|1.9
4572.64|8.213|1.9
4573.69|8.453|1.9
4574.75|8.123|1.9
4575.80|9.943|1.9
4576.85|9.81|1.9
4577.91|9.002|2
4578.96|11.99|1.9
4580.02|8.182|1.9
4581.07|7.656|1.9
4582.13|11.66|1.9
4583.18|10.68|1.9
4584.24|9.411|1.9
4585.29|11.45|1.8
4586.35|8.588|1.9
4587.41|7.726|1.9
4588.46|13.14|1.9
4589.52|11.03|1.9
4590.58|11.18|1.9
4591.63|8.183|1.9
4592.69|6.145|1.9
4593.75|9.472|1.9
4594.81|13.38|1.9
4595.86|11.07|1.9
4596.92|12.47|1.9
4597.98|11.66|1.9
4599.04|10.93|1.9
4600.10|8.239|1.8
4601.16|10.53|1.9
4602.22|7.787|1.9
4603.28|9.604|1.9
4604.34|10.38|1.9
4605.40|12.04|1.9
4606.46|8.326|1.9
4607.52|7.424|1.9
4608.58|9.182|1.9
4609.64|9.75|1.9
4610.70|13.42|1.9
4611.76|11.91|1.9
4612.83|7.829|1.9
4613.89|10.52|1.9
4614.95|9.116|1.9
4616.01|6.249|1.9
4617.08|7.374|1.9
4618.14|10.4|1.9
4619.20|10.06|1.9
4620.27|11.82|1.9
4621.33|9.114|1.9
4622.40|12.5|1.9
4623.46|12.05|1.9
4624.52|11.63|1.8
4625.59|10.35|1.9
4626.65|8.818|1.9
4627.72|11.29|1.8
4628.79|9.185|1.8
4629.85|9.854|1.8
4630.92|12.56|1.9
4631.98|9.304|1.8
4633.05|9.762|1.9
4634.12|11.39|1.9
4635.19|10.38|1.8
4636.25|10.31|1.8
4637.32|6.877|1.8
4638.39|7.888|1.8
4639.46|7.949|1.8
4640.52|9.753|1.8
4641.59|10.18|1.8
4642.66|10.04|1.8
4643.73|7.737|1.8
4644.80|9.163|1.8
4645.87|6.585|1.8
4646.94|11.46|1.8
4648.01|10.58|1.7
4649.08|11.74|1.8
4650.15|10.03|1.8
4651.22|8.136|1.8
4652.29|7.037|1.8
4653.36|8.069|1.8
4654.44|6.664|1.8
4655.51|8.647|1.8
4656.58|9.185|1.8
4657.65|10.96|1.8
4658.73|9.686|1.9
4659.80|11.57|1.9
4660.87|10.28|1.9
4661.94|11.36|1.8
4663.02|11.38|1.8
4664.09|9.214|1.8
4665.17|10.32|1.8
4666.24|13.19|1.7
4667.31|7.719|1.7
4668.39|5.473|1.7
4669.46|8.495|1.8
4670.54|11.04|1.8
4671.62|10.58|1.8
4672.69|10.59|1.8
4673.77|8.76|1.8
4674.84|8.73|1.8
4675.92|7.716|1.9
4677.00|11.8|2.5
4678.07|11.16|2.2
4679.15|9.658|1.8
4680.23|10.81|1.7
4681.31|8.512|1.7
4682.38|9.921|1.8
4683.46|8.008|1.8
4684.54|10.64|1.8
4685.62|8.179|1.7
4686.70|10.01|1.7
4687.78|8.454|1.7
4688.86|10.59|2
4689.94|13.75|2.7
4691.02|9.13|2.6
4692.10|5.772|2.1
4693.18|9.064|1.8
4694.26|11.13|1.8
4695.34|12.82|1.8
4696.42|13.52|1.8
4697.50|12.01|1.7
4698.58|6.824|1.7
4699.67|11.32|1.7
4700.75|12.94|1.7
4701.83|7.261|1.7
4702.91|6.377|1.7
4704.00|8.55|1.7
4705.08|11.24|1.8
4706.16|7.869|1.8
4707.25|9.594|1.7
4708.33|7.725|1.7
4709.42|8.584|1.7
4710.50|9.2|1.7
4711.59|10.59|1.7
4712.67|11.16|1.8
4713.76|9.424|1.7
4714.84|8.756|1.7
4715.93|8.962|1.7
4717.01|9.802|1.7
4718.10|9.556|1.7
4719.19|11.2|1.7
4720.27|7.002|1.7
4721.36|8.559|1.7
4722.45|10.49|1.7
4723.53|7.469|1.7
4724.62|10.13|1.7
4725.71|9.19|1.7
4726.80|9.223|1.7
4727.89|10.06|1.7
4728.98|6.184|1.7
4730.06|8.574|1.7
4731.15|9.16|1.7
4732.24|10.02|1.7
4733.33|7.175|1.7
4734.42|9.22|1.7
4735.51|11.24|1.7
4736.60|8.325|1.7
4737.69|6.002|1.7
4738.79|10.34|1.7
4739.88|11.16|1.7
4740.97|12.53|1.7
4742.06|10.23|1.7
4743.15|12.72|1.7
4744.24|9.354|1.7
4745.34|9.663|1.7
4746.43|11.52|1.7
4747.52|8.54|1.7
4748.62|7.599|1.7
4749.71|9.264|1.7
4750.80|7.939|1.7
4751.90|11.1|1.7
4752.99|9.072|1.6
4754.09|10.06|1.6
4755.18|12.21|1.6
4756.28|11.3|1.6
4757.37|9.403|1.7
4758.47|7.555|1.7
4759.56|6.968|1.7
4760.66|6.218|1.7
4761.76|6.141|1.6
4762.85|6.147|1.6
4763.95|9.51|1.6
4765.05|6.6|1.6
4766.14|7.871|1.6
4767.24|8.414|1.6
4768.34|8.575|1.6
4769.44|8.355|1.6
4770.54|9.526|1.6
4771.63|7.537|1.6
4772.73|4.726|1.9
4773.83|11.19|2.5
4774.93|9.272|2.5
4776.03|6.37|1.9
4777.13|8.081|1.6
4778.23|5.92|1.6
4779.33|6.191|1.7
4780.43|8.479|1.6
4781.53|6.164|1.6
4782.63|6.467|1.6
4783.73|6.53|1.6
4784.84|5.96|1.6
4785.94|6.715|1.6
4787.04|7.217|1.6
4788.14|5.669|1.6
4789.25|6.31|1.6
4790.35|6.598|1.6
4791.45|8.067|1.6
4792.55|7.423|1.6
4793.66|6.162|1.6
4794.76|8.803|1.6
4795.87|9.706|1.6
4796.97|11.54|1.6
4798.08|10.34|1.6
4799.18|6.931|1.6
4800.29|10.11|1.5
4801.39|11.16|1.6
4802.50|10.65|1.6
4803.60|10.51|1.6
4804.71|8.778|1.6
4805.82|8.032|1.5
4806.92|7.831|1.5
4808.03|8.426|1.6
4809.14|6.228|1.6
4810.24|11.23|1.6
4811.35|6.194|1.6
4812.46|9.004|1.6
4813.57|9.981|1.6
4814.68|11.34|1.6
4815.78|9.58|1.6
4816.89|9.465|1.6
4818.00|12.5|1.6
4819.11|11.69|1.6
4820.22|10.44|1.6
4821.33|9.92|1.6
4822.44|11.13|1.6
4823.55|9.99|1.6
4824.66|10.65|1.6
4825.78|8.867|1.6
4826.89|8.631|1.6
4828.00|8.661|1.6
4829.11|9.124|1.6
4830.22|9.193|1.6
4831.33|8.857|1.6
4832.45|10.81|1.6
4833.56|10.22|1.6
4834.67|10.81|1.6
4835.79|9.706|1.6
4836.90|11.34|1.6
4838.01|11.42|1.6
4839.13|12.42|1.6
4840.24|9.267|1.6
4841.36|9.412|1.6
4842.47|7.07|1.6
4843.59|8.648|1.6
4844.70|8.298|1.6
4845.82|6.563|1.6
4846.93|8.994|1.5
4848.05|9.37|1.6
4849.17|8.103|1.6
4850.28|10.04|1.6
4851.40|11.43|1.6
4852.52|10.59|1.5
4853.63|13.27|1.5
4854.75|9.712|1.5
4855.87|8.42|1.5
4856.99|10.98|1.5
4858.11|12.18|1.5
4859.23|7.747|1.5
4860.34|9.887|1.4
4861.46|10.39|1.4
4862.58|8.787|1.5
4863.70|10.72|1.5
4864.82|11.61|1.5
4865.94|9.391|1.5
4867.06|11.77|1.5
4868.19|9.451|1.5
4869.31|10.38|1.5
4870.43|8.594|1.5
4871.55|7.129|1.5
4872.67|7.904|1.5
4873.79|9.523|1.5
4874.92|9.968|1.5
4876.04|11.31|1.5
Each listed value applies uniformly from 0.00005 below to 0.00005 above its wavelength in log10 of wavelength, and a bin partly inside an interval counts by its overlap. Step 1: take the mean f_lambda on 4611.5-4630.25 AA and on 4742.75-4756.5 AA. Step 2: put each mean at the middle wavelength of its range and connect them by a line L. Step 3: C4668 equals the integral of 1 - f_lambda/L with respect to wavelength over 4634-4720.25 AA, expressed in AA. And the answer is 3.33 AA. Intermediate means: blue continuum 9.98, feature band 9.59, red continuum 9.96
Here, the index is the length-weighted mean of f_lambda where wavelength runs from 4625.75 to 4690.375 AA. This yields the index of 9.65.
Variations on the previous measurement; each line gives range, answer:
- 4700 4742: 9.26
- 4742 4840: 8.89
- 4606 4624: 9.84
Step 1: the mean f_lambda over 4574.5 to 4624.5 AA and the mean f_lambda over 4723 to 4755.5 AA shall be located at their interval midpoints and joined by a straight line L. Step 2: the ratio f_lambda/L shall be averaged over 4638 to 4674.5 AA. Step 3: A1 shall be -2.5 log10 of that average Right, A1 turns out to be 0.04 mag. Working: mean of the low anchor 10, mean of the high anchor 9.49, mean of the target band 9.46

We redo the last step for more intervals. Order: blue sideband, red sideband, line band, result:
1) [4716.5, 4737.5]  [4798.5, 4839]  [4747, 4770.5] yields 0.090 mag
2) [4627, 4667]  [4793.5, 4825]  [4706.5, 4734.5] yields 0.066 mag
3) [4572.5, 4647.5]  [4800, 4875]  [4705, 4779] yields 0.094 mag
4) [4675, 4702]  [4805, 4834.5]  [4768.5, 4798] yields 0.270 mag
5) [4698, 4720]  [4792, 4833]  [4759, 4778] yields 0.216 mag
